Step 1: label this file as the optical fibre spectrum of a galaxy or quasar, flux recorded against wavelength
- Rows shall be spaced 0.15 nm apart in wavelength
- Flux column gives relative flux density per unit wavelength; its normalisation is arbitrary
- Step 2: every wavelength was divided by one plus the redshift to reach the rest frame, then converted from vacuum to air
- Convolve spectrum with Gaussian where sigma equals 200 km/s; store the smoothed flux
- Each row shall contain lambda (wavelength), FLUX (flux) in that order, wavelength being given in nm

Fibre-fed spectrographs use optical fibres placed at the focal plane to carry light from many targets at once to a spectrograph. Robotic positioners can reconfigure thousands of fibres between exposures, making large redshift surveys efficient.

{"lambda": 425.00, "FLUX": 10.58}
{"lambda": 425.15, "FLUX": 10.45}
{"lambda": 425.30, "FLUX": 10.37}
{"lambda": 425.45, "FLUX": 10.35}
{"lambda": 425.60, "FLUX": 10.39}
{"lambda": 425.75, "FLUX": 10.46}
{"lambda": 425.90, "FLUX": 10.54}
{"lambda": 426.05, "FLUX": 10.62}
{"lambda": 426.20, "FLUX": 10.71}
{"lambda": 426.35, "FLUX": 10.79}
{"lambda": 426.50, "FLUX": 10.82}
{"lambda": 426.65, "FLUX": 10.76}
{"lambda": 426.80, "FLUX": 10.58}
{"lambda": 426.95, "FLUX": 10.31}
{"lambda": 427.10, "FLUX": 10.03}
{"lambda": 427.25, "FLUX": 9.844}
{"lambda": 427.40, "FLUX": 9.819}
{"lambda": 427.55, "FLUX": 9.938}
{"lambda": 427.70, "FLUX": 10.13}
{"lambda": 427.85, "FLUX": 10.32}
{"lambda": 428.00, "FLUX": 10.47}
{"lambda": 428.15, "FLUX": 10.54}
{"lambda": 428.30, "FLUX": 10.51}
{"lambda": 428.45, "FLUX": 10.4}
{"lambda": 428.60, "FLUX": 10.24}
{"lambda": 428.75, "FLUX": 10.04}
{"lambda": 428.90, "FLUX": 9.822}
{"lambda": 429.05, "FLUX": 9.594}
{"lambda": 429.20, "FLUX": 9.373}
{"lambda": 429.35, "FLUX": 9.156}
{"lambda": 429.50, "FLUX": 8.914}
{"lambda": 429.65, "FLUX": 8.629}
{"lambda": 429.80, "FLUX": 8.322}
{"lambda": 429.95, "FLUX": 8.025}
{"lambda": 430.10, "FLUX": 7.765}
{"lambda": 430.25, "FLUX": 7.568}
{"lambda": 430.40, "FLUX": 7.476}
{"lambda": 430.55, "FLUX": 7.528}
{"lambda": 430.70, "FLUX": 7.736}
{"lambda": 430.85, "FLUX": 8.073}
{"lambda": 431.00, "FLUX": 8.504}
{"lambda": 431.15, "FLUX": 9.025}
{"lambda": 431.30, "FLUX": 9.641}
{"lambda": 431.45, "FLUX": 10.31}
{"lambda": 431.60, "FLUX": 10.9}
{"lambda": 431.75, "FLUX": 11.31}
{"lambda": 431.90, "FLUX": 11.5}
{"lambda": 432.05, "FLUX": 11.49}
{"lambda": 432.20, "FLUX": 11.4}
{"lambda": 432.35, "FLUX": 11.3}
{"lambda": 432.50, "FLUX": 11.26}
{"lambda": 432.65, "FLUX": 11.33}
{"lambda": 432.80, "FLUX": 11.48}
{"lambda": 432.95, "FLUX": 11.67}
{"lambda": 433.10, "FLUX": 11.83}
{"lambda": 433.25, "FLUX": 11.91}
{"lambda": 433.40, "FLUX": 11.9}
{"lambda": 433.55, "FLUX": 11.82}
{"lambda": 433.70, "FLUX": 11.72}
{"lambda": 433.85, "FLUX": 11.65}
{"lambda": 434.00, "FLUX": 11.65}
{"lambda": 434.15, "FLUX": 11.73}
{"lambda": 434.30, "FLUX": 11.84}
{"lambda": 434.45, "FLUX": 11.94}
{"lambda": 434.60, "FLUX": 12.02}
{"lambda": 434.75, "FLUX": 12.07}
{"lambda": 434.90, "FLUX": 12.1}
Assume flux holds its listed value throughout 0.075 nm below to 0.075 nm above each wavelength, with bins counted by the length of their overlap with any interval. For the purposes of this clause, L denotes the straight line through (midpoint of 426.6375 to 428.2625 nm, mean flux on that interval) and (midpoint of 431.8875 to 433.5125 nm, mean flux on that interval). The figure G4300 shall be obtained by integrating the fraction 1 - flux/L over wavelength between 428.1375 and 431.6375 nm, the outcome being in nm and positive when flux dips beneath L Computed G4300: 0.58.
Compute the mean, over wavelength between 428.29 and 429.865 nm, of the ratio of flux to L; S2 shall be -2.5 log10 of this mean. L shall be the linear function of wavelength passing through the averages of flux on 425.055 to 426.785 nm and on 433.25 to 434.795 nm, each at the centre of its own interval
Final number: 0.16 mag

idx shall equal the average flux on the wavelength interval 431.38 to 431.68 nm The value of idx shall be 10.6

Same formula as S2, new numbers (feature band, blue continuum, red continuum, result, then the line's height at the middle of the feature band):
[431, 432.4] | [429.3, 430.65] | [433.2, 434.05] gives -0.08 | 9.85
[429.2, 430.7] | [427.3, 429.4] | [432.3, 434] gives 0.27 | 10.6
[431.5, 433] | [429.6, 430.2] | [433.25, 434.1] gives -0.10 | 10.4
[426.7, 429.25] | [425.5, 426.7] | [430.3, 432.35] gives 0.02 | 10.3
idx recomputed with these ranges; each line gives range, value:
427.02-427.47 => 9.9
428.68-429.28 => 9.7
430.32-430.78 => 7.59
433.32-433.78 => 11.8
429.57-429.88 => 8.48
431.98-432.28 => 11.4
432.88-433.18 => 11.8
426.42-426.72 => 10.8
